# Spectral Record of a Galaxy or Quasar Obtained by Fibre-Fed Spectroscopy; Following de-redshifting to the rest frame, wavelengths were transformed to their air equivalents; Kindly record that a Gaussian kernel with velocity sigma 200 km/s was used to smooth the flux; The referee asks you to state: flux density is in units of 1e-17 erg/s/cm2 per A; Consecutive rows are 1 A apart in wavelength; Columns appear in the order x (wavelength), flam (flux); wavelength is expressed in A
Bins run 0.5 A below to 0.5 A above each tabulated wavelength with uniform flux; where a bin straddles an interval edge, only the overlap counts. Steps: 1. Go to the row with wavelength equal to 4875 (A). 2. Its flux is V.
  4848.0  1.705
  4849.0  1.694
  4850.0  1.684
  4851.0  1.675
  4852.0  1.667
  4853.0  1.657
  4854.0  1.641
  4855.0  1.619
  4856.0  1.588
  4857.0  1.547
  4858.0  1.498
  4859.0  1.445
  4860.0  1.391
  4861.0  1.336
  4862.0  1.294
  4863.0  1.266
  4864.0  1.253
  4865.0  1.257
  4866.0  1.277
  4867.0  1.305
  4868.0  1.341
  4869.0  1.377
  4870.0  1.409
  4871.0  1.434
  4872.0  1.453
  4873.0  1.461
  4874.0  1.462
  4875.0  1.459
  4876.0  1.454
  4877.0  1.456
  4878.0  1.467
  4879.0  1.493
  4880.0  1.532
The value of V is 1.459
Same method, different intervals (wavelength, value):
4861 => 1.336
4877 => 1.456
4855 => 1.619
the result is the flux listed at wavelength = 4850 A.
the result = 1.684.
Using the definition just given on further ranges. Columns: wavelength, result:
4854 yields 1.641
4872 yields 1.453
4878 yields 1.467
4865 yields 1.257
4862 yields 1.294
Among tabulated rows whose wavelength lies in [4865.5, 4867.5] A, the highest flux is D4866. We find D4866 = 1.305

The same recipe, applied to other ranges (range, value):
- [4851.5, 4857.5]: 1.667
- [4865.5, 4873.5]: 1.461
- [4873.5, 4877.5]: 1.462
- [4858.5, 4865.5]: 1.445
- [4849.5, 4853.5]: 1.684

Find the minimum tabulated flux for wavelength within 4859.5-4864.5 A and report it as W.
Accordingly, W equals 1.253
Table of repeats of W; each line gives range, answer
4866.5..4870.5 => 1.305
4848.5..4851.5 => 1.675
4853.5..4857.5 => 1.547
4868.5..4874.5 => 1.377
